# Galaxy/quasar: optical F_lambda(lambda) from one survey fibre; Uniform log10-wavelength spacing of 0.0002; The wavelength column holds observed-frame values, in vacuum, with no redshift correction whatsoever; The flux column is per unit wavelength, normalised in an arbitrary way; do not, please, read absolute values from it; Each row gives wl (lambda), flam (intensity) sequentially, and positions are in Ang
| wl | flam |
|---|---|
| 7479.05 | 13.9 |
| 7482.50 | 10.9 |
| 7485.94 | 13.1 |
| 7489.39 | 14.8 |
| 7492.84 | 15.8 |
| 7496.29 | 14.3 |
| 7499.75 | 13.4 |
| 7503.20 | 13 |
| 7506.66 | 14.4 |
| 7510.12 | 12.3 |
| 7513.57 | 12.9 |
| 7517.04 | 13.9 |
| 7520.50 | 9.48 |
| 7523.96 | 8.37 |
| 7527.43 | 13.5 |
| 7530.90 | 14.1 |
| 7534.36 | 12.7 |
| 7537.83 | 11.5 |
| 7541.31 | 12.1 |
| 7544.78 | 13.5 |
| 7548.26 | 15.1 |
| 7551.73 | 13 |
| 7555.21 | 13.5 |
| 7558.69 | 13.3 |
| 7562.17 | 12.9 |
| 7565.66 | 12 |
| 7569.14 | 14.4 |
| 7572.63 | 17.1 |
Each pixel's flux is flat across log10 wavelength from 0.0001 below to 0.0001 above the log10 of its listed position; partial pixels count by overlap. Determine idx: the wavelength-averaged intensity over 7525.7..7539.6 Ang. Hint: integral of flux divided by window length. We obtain 12.9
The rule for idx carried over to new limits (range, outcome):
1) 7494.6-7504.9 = 13.6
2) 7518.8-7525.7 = 8.92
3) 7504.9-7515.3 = 13.2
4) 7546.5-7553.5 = 14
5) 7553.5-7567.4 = 12.9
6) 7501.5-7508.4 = 13.7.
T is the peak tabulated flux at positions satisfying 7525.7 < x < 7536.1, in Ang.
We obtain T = 14.1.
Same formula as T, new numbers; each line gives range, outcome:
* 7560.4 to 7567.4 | 12.9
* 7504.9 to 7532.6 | 14.4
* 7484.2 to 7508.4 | 15.8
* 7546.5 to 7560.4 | 15.1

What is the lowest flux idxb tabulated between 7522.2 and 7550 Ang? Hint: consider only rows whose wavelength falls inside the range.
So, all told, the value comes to 8.37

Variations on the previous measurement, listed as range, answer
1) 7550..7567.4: 12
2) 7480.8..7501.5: 10.9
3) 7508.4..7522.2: 9.48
